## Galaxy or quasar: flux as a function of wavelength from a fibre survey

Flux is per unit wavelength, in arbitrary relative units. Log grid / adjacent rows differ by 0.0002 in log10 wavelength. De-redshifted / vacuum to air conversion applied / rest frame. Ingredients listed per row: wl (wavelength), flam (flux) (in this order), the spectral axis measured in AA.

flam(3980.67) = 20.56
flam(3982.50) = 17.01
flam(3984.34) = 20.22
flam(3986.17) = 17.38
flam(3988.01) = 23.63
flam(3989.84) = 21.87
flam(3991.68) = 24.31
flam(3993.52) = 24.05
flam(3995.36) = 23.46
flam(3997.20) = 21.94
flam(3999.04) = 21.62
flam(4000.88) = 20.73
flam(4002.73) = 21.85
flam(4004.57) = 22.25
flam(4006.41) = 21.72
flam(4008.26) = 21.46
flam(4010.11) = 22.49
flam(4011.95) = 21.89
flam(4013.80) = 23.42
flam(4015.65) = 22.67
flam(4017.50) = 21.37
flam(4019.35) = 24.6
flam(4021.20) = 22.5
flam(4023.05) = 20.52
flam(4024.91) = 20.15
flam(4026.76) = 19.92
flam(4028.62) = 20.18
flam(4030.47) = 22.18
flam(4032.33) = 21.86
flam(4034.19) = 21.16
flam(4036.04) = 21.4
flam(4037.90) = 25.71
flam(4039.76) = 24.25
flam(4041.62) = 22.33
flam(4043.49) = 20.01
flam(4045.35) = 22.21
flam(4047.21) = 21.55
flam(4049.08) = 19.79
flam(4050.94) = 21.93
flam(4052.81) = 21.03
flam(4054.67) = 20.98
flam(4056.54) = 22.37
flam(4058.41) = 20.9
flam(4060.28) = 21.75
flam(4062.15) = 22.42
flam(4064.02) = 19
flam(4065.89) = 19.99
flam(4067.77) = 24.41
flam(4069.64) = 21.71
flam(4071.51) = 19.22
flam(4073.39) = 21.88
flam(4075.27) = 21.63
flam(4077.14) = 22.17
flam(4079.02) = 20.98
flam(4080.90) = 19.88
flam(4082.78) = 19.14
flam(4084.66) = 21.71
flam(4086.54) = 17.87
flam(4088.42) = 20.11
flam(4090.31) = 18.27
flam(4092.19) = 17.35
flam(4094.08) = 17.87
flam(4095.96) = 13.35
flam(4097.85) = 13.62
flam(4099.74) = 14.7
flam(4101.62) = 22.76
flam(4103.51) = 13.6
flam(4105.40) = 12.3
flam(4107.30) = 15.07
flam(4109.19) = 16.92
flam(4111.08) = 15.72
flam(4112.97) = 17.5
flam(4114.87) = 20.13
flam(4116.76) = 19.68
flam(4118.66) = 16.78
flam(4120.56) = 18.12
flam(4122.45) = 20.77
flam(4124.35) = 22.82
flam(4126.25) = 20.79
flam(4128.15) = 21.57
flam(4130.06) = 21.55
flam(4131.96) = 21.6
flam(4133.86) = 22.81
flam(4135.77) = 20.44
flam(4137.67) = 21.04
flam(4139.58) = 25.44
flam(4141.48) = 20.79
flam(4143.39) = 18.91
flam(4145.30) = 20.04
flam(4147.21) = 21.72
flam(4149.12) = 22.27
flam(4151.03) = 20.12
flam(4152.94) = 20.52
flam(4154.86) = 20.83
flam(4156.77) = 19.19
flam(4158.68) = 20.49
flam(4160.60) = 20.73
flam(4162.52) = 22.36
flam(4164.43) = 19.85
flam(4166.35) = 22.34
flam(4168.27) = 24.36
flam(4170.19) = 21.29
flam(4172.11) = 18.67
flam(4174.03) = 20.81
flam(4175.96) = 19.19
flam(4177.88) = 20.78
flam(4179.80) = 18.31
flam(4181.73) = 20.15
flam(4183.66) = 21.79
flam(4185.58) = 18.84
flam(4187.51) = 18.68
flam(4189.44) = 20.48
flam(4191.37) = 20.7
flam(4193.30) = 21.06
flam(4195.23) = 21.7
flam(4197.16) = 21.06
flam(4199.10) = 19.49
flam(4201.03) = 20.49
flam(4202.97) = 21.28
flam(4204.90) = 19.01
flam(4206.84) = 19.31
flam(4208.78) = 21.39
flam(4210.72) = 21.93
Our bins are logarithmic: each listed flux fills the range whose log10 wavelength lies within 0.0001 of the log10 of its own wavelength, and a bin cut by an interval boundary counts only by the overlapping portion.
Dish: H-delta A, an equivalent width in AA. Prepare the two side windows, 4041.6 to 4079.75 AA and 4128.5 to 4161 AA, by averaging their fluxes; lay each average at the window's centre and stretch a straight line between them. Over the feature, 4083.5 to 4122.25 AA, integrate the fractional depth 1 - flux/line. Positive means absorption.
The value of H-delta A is 7.2 AA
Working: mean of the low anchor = 21.3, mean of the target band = 17.3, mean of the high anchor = 21.1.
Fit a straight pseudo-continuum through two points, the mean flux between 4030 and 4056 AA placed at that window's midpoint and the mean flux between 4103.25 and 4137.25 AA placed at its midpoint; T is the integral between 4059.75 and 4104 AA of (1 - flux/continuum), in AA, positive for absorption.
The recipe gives 2.20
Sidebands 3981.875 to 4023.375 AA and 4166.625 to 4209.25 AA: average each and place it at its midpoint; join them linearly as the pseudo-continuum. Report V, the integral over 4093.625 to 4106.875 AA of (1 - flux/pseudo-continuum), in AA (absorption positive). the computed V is 3.62 AA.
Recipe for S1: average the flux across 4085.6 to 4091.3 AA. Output 18.7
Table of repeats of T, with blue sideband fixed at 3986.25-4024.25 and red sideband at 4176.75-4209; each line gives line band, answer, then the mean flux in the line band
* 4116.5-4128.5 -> 0.6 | 20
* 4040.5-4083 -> 0.9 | 21.2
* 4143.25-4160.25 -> 0.1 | 20.5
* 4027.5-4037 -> 0.3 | 21.3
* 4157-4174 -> -0.5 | 21.2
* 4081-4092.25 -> 1.1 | 19.3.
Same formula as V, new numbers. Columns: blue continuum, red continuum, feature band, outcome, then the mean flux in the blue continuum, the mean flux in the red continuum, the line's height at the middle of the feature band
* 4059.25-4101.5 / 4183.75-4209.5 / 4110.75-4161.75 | -1.53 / 19.6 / 20.3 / 19.9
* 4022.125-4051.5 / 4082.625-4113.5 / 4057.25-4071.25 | -1.37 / 21.6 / 16.9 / 19.5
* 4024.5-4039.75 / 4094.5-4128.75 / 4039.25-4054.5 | -0.38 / 21.8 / 17.5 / 21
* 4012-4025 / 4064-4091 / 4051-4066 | -0.02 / 22.3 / 20.6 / 21.1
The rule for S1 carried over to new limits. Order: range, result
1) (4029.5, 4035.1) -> 21.7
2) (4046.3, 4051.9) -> 21.1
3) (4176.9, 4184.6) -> 20.2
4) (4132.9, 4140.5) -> 22.4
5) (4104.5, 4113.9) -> 15.5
